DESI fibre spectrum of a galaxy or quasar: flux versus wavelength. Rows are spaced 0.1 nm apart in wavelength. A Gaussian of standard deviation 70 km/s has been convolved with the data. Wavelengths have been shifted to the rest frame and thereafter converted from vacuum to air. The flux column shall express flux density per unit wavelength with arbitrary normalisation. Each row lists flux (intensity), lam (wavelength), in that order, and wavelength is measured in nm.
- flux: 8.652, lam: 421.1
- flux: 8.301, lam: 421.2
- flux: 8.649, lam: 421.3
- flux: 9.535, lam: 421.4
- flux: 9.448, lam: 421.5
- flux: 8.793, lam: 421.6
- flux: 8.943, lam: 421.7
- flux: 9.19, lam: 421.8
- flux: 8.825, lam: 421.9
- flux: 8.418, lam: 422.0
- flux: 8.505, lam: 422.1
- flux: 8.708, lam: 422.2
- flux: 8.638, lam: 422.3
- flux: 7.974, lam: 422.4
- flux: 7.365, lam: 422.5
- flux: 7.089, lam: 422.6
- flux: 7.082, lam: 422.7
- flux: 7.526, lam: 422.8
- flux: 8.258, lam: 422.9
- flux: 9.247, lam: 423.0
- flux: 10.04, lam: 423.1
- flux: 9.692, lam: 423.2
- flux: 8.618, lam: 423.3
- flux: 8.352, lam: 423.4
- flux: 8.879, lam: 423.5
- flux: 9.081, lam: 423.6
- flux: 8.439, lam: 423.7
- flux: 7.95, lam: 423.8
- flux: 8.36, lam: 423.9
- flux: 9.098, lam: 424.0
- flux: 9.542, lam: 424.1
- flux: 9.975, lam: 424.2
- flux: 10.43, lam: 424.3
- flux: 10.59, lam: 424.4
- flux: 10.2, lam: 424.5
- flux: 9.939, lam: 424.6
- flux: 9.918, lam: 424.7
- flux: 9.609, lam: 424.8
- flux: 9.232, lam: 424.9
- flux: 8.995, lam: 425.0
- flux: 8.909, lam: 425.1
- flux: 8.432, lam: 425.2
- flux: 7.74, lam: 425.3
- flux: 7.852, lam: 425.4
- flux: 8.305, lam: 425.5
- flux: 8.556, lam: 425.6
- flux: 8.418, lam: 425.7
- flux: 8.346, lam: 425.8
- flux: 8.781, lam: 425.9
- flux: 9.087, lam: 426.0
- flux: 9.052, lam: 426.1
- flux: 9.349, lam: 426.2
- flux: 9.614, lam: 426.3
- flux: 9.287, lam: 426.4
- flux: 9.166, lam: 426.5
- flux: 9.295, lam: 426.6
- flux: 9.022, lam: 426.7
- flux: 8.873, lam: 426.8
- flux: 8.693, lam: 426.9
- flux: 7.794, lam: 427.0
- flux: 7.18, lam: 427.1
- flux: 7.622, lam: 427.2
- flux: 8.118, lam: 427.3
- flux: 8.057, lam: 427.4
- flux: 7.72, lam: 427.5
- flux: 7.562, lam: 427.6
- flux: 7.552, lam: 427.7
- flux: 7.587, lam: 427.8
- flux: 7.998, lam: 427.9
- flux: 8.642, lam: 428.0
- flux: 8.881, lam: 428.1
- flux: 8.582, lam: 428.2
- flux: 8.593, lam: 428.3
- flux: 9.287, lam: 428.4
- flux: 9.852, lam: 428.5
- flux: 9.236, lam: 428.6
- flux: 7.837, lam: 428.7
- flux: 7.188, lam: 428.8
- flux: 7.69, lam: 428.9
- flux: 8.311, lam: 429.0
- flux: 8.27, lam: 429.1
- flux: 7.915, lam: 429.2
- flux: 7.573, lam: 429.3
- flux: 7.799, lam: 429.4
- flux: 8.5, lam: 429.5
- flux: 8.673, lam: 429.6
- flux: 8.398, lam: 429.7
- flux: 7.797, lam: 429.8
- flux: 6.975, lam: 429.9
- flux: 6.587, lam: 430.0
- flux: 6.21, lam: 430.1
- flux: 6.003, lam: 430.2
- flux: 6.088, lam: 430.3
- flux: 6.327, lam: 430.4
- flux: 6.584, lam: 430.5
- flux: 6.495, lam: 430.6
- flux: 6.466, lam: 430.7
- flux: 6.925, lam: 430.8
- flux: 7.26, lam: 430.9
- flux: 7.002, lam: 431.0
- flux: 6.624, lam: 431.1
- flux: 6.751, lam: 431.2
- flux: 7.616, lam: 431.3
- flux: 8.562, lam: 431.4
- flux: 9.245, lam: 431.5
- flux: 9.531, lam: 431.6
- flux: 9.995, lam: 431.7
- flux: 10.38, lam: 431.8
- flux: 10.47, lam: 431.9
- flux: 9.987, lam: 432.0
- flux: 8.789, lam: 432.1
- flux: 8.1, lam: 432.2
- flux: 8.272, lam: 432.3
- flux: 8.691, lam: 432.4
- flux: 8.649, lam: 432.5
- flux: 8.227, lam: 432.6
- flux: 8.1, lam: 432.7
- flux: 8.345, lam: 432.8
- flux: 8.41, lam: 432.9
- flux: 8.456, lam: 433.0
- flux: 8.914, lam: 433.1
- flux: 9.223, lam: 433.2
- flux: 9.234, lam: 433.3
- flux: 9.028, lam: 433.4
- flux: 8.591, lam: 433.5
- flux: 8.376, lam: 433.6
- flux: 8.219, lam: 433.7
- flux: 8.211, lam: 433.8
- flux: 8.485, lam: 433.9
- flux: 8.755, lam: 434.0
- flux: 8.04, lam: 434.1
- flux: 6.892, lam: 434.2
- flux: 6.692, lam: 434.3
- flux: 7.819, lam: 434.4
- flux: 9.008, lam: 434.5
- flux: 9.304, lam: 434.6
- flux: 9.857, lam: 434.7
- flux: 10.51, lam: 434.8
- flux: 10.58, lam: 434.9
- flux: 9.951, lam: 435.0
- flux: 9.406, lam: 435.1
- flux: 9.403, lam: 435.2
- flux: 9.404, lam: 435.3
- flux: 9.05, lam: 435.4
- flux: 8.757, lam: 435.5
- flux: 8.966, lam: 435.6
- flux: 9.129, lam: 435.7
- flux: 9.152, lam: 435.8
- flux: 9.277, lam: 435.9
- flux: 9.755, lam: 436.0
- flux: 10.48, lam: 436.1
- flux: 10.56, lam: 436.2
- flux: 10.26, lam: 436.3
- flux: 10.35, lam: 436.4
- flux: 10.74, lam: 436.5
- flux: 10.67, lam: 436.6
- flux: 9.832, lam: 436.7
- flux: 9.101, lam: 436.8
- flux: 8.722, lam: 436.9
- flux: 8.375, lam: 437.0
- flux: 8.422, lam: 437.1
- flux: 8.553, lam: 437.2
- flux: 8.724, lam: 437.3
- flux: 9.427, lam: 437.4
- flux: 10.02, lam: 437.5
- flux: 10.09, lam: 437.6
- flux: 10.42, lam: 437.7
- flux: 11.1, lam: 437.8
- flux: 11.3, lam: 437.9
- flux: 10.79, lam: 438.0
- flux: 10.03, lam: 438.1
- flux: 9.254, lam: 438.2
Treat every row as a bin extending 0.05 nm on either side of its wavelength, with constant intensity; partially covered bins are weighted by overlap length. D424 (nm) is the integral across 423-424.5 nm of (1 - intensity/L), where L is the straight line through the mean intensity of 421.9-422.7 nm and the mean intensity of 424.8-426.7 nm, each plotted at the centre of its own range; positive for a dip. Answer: -0.153 nm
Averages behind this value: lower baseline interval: 8.08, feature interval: 9.25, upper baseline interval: 8.83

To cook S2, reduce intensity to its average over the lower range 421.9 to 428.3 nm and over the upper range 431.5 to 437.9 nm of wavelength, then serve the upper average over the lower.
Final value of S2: 1.06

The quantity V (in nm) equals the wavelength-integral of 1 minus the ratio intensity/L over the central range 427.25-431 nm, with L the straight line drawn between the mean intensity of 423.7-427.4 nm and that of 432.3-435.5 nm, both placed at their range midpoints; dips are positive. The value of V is 0.483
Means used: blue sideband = 8.91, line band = 7.71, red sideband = 8.76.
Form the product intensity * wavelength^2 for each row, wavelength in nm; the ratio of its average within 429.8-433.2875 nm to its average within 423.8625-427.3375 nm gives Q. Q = 0.91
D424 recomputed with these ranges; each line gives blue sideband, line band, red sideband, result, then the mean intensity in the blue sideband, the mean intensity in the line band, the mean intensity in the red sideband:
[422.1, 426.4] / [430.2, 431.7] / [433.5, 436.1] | 0.27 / 8.84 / 7.3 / 8.94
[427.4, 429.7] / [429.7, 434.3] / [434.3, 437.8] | 0.42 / 8.24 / 8.03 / 9.51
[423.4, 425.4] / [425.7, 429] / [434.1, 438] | 0.27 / 9.17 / 8.48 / 9.47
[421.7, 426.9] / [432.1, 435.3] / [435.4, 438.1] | 0.27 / 8.86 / 8.71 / 9.72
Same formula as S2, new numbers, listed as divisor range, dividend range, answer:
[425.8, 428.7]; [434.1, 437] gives 1.09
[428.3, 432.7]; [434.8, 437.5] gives 1.19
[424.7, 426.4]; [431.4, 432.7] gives 1.04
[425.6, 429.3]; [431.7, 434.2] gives 1.03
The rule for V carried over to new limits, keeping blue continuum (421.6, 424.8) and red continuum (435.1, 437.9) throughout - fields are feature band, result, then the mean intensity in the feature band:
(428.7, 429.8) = 0.14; 8.01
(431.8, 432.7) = 0.04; 8.94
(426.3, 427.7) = 0.11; 8.36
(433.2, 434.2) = 0.10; 8.5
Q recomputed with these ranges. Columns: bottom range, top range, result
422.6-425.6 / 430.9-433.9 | 1.00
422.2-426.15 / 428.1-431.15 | 0.88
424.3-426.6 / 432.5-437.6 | 1.04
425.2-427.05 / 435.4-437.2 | 1.14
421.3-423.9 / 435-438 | 1.20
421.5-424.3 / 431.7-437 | 1.11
